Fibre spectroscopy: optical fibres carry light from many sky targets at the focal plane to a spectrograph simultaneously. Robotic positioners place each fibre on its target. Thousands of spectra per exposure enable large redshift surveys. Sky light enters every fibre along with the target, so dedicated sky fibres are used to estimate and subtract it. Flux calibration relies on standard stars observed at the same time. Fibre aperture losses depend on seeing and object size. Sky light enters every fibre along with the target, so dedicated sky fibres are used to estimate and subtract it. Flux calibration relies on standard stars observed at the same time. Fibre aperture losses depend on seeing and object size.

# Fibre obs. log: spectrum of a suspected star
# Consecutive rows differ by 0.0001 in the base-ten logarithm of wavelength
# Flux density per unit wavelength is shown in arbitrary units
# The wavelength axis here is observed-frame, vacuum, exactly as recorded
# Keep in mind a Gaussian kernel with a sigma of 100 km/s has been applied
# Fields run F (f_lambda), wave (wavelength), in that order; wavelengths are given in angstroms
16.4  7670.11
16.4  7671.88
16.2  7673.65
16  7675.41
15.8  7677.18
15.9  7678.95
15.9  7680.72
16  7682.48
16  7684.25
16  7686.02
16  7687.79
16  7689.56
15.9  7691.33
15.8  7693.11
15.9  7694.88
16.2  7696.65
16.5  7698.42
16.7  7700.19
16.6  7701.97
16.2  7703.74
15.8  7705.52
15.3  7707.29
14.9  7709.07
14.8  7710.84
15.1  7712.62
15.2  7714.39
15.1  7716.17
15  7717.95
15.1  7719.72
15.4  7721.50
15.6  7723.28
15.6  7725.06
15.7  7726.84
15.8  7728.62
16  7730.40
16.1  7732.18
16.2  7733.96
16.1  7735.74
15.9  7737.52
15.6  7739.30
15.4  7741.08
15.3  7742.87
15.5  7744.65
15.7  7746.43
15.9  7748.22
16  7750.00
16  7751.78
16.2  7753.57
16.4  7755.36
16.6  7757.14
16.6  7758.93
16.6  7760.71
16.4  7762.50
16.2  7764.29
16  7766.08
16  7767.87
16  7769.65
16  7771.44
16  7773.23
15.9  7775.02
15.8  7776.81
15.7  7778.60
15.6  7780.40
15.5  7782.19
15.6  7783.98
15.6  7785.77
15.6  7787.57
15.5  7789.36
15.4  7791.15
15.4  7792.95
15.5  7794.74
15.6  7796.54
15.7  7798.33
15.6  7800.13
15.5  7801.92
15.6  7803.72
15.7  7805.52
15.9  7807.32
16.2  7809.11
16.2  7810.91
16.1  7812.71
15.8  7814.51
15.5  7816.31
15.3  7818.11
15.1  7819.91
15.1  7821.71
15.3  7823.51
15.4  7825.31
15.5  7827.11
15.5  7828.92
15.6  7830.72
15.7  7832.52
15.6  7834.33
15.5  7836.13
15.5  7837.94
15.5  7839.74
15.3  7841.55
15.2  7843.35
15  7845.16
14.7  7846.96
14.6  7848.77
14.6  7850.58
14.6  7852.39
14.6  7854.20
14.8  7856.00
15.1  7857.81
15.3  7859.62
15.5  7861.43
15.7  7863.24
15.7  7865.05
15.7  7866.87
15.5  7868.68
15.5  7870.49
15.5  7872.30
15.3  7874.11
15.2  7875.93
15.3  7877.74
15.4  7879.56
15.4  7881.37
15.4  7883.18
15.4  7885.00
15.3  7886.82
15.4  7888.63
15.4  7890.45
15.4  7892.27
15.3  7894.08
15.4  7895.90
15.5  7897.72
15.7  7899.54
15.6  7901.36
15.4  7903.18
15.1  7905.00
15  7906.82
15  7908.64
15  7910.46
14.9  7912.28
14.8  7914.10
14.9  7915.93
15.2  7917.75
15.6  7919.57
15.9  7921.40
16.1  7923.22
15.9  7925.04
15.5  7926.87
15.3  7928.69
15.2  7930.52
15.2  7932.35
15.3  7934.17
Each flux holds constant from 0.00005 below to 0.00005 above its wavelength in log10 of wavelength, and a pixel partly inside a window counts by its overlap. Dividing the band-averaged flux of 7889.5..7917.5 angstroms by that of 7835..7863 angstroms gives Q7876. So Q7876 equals 1.01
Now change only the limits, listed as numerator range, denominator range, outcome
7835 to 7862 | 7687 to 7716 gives 0.95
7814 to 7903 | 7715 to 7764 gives 0.97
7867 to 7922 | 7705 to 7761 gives 0.98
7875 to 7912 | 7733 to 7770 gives 0.96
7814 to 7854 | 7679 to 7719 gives 0.97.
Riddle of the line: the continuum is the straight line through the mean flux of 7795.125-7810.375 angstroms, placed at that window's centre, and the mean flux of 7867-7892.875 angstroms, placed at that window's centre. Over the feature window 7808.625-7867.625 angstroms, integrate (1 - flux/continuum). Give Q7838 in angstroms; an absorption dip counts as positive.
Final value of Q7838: 0.9 angstroms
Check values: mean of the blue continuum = 15.7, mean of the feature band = 15.3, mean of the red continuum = 15.4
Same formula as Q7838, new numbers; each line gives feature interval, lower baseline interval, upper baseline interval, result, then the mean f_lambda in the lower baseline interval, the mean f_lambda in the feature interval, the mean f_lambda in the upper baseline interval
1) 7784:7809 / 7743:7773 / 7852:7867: 0.3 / 16.1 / 15.6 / 15.2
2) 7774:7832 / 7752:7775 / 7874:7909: 1.3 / 16.2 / 15.6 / 15.3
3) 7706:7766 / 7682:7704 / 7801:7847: 0.7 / 16.1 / 15.7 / 15.5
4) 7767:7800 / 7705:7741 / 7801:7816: 0.2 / 15.5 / 15.7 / 15.9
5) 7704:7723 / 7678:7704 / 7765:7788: 1.0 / 16.1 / 15.2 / 15.8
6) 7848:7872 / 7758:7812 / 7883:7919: 0.4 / 15.8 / 15.2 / 15.3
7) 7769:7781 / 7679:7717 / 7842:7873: -0.3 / 15.8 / 15.8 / 15.2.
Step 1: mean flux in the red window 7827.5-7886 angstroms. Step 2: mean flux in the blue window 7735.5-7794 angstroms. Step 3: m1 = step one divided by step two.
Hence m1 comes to 0.96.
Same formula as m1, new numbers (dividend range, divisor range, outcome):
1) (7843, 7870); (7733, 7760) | 0.95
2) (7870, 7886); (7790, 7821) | 0.98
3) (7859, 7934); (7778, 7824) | 0.99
